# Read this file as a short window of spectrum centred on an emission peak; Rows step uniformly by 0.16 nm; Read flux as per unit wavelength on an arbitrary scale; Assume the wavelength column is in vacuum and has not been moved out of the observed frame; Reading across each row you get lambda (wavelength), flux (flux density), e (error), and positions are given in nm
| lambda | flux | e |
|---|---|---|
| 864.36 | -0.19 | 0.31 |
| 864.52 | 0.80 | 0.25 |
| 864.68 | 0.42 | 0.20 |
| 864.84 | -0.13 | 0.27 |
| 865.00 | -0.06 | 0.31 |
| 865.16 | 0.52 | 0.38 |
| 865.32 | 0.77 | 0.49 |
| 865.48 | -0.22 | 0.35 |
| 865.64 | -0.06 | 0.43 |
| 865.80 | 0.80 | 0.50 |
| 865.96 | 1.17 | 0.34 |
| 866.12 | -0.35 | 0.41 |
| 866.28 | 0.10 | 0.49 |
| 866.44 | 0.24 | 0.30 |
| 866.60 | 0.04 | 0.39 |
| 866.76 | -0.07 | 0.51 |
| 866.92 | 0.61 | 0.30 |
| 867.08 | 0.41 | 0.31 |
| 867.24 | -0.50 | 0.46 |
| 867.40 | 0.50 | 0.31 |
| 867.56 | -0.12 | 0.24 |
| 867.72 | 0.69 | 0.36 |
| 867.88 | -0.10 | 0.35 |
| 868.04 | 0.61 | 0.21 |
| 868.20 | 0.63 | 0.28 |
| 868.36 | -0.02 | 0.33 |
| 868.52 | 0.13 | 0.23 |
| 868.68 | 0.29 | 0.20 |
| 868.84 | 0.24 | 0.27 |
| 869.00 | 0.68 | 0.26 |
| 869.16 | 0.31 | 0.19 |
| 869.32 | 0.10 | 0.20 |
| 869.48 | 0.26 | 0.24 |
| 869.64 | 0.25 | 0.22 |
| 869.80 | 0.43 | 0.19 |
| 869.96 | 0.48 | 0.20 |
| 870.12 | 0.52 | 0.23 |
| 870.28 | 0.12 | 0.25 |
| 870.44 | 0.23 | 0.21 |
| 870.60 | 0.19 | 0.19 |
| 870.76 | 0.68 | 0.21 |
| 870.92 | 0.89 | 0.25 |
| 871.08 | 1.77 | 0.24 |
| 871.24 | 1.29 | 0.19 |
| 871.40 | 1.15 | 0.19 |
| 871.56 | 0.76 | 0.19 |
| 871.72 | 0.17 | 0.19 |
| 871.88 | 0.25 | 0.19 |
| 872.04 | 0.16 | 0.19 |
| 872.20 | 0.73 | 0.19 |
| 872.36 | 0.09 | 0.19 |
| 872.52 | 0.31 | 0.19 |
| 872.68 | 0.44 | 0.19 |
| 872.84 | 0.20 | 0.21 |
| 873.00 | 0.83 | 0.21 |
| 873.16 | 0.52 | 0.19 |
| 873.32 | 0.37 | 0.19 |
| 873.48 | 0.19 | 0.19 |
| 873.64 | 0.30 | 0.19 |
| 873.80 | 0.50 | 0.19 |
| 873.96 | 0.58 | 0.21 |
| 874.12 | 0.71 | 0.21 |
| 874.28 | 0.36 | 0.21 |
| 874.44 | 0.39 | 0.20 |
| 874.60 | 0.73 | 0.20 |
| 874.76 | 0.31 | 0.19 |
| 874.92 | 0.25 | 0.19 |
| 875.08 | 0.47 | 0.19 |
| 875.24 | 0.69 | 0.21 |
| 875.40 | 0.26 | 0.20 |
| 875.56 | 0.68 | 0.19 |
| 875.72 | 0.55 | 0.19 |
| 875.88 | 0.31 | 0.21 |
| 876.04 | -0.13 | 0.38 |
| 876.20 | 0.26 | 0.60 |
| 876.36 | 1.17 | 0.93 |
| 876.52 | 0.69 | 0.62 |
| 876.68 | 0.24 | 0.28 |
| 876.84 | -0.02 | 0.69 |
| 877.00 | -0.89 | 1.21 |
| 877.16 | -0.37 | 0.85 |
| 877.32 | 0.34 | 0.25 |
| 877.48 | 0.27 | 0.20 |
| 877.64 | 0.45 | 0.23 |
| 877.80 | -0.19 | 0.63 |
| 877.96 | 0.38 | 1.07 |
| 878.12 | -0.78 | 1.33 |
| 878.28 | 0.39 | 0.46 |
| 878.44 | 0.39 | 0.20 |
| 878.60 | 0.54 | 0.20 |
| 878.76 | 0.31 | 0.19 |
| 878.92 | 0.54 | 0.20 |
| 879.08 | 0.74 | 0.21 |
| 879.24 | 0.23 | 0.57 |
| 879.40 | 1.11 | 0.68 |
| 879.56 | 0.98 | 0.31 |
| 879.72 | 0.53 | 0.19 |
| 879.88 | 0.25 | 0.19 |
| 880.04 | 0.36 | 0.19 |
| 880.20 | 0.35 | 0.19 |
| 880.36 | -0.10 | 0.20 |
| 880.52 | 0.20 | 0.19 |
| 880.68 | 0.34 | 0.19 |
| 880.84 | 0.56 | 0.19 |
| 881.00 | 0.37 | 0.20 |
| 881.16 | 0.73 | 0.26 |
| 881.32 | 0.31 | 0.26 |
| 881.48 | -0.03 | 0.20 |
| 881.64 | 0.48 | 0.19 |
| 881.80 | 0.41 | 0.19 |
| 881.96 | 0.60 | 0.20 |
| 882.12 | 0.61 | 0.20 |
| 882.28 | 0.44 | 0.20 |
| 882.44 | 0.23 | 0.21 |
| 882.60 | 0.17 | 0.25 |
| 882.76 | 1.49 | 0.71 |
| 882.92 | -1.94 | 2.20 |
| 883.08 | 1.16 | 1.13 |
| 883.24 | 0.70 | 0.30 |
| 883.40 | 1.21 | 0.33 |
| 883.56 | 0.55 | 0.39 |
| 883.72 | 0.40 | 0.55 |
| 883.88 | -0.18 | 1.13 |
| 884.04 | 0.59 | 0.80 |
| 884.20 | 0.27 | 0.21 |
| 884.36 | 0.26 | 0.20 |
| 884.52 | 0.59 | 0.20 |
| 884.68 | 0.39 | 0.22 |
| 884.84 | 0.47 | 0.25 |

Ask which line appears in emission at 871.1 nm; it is H-gamma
